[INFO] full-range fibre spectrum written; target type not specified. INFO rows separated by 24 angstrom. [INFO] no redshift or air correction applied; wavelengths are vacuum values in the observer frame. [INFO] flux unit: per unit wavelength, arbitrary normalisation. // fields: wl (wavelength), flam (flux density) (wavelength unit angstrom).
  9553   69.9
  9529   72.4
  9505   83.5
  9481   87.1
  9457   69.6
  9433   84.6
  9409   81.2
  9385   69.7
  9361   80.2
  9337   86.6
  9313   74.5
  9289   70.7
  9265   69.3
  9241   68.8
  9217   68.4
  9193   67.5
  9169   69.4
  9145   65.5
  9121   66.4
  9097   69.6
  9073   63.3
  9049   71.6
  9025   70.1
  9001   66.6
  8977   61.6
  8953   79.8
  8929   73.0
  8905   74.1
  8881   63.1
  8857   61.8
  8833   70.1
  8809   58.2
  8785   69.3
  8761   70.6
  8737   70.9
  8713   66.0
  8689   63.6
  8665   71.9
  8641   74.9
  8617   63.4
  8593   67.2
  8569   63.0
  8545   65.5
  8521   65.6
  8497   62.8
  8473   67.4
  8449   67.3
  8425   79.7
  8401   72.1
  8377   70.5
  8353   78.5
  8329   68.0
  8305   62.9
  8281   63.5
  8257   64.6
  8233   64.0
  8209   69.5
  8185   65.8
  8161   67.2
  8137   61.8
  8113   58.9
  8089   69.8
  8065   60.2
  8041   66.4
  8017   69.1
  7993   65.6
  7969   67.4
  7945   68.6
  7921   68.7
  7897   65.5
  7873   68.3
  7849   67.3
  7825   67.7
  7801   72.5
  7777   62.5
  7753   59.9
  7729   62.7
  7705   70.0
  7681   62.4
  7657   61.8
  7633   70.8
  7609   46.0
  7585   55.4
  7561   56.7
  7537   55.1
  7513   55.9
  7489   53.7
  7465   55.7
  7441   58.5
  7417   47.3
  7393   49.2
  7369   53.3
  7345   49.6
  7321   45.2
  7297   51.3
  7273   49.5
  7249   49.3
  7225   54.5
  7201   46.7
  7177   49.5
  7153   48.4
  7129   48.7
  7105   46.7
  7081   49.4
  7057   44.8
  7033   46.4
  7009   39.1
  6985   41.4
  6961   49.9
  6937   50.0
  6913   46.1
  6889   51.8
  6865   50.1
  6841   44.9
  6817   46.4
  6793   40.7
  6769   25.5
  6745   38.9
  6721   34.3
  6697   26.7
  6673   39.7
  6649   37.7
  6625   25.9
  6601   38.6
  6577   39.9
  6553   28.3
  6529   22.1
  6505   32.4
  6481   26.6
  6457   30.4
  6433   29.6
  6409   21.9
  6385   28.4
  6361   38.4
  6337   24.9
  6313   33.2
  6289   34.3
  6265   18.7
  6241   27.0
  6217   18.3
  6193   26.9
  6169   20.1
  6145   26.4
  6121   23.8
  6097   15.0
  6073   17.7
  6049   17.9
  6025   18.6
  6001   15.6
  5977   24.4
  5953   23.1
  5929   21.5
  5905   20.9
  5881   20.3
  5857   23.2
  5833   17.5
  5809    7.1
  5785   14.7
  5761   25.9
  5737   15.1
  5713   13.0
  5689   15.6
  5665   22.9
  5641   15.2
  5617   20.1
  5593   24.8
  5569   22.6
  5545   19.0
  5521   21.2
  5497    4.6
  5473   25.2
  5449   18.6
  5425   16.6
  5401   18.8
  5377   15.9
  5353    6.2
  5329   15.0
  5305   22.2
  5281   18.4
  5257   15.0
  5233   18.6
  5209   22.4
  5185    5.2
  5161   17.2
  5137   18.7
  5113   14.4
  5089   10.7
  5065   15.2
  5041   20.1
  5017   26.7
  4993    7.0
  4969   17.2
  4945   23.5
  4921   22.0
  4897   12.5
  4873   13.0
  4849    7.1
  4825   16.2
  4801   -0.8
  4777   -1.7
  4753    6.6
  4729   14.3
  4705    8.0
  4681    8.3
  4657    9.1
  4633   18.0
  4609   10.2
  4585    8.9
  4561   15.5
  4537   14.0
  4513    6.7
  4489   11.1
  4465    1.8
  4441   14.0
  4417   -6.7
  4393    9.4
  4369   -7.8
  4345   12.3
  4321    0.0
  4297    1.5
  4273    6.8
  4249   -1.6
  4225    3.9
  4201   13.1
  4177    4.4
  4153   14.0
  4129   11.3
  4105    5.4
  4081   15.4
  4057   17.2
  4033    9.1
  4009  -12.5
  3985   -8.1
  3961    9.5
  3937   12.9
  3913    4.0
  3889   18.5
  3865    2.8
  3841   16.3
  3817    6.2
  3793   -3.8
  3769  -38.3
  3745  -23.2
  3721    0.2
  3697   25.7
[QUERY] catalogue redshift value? 0.70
